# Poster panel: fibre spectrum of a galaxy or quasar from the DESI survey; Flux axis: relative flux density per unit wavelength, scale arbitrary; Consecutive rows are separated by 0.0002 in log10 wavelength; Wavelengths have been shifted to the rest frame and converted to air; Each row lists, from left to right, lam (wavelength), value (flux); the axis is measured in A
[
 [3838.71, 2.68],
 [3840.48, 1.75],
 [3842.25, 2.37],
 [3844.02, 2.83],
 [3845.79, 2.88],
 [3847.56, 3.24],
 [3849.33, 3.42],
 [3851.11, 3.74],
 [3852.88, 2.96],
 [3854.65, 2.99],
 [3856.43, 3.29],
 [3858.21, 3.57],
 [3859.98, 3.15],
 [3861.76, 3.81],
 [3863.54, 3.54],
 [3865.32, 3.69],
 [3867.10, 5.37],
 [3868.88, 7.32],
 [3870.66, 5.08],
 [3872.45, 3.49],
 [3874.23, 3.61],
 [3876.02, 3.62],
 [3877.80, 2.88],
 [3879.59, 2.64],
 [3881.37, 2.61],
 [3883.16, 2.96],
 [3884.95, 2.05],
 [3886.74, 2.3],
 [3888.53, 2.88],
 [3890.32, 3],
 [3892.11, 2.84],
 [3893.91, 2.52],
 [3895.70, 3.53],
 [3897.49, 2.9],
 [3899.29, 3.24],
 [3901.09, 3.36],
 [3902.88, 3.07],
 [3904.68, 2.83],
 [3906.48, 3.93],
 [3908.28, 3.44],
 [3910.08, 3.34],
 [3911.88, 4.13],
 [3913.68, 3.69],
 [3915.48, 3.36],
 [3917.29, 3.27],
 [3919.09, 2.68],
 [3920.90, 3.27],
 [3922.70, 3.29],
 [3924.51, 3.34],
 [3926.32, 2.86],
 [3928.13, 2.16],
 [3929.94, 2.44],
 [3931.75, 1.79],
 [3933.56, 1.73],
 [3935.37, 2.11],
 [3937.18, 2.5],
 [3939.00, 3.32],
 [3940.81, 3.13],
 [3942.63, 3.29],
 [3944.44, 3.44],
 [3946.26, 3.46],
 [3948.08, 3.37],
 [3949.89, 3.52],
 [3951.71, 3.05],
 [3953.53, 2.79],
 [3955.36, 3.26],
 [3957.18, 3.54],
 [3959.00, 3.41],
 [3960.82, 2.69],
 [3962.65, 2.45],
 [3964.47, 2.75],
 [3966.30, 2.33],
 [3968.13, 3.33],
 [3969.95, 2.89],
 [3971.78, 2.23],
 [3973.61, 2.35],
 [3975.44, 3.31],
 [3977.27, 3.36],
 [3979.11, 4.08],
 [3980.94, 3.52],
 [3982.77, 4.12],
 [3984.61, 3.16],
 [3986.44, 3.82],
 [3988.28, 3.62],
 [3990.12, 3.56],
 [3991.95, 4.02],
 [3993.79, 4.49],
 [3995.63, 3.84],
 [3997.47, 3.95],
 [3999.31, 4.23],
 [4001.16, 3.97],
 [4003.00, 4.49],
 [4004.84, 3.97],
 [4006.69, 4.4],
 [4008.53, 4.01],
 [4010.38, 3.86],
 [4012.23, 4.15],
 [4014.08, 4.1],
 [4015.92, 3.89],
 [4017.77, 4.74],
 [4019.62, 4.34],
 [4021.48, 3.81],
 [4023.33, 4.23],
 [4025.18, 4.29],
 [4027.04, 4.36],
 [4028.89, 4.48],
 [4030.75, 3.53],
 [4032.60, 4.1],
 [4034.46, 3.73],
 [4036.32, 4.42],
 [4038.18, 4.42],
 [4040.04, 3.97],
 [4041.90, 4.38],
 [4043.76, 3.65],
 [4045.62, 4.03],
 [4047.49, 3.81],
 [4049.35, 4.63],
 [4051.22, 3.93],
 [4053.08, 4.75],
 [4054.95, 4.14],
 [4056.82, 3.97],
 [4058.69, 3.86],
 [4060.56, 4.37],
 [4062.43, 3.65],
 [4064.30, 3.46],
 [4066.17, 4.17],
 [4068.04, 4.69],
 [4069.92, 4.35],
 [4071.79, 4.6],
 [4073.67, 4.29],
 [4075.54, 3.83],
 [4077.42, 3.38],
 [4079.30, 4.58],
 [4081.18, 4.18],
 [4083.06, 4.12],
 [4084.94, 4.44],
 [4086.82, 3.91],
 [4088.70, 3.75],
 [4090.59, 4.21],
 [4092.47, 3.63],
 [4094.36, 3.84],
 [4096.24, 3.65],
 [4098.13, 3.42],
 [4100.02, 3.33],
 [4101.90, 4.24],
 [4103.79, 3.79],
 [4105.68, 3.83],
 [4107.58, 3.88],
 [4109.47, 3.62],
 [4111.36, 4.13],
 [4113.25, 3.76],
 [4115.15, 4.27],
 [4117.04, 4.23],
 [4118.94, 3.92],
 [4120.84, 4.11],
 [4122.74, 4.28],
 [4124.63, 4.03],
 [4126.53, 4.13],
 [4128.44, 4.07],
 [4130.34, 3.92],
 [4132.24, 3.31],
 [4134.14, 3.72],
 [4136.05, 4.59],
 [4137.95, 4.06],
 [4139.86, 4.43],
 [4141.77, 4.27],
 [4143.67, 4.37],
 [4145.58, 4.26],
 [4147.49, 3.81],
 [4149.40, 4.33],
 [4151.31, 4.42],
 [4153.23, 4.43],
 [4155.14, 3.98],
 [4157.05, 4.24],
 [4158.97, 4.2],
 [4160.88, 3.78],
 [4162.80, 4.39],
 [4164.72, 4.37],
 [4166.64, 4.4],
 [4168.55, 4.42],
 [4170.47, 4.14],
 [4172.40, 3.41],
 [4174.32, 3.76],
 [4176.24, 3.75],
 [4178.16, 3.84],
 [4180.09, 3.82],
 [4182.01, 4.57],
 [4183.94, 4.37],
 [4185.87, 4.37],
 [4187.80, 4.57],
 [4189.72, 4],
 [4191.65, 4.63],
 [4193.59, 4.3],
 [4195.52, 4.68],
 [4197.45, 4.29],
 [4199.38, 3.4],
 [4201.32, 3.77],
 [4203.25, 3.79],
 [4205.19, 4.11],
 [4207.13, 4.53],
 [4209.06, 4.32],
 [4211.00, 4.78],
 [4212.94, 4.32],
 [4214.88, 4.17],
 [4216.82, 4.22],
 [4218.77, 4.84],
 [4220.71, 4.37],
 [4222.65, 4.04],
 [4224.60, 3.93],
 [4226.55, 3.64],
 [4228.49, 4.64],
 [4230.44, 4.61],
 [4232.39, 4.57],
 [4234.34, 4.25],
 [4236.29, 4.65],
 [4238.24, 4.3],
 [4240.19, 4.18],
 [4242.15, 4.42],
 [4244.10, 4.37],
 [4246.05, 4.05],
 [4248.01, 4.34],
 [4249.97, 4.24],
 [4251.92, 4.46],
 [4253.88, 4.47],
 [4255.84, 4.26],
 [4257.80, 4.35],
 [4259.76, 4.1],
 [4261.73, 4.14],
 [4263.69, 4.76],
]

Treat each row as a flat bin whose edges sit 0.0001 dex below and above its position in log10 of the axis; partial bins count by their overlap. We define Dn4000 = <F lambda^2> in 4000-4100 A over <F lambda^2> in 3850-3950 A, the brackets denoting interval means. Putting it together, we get 1.4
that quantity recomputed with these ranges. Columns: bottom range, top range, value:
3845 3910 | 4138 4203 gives 1.43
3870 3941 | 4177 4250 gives 1.65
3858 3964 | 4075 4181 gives 1.40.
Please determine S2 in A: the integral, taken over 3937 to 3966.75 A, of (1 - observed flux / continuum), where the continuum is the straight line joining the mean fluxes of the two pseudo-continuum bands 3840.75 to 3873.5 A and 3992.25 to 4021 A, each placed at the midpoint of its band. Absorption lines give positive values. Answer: 6.5 A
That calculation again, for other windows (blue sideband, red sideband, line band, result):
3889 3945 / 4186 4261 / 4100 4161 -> -2.5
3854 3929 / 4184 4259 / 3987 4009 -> -2.3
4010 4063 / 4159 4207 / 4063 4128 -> 2.0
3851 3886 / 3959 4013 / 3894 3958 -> 8.8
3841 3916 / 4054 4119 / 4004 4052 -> -4.0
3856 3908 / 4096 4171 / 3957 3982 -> 4.4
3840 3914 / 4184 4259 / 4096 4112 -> 0.8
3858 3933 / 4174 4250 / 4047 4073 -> -2.7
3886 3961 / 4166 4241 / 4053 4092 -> -4.6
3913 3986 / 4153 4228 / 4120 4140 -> -0.8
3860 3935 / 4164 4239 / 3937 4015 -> 0.7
